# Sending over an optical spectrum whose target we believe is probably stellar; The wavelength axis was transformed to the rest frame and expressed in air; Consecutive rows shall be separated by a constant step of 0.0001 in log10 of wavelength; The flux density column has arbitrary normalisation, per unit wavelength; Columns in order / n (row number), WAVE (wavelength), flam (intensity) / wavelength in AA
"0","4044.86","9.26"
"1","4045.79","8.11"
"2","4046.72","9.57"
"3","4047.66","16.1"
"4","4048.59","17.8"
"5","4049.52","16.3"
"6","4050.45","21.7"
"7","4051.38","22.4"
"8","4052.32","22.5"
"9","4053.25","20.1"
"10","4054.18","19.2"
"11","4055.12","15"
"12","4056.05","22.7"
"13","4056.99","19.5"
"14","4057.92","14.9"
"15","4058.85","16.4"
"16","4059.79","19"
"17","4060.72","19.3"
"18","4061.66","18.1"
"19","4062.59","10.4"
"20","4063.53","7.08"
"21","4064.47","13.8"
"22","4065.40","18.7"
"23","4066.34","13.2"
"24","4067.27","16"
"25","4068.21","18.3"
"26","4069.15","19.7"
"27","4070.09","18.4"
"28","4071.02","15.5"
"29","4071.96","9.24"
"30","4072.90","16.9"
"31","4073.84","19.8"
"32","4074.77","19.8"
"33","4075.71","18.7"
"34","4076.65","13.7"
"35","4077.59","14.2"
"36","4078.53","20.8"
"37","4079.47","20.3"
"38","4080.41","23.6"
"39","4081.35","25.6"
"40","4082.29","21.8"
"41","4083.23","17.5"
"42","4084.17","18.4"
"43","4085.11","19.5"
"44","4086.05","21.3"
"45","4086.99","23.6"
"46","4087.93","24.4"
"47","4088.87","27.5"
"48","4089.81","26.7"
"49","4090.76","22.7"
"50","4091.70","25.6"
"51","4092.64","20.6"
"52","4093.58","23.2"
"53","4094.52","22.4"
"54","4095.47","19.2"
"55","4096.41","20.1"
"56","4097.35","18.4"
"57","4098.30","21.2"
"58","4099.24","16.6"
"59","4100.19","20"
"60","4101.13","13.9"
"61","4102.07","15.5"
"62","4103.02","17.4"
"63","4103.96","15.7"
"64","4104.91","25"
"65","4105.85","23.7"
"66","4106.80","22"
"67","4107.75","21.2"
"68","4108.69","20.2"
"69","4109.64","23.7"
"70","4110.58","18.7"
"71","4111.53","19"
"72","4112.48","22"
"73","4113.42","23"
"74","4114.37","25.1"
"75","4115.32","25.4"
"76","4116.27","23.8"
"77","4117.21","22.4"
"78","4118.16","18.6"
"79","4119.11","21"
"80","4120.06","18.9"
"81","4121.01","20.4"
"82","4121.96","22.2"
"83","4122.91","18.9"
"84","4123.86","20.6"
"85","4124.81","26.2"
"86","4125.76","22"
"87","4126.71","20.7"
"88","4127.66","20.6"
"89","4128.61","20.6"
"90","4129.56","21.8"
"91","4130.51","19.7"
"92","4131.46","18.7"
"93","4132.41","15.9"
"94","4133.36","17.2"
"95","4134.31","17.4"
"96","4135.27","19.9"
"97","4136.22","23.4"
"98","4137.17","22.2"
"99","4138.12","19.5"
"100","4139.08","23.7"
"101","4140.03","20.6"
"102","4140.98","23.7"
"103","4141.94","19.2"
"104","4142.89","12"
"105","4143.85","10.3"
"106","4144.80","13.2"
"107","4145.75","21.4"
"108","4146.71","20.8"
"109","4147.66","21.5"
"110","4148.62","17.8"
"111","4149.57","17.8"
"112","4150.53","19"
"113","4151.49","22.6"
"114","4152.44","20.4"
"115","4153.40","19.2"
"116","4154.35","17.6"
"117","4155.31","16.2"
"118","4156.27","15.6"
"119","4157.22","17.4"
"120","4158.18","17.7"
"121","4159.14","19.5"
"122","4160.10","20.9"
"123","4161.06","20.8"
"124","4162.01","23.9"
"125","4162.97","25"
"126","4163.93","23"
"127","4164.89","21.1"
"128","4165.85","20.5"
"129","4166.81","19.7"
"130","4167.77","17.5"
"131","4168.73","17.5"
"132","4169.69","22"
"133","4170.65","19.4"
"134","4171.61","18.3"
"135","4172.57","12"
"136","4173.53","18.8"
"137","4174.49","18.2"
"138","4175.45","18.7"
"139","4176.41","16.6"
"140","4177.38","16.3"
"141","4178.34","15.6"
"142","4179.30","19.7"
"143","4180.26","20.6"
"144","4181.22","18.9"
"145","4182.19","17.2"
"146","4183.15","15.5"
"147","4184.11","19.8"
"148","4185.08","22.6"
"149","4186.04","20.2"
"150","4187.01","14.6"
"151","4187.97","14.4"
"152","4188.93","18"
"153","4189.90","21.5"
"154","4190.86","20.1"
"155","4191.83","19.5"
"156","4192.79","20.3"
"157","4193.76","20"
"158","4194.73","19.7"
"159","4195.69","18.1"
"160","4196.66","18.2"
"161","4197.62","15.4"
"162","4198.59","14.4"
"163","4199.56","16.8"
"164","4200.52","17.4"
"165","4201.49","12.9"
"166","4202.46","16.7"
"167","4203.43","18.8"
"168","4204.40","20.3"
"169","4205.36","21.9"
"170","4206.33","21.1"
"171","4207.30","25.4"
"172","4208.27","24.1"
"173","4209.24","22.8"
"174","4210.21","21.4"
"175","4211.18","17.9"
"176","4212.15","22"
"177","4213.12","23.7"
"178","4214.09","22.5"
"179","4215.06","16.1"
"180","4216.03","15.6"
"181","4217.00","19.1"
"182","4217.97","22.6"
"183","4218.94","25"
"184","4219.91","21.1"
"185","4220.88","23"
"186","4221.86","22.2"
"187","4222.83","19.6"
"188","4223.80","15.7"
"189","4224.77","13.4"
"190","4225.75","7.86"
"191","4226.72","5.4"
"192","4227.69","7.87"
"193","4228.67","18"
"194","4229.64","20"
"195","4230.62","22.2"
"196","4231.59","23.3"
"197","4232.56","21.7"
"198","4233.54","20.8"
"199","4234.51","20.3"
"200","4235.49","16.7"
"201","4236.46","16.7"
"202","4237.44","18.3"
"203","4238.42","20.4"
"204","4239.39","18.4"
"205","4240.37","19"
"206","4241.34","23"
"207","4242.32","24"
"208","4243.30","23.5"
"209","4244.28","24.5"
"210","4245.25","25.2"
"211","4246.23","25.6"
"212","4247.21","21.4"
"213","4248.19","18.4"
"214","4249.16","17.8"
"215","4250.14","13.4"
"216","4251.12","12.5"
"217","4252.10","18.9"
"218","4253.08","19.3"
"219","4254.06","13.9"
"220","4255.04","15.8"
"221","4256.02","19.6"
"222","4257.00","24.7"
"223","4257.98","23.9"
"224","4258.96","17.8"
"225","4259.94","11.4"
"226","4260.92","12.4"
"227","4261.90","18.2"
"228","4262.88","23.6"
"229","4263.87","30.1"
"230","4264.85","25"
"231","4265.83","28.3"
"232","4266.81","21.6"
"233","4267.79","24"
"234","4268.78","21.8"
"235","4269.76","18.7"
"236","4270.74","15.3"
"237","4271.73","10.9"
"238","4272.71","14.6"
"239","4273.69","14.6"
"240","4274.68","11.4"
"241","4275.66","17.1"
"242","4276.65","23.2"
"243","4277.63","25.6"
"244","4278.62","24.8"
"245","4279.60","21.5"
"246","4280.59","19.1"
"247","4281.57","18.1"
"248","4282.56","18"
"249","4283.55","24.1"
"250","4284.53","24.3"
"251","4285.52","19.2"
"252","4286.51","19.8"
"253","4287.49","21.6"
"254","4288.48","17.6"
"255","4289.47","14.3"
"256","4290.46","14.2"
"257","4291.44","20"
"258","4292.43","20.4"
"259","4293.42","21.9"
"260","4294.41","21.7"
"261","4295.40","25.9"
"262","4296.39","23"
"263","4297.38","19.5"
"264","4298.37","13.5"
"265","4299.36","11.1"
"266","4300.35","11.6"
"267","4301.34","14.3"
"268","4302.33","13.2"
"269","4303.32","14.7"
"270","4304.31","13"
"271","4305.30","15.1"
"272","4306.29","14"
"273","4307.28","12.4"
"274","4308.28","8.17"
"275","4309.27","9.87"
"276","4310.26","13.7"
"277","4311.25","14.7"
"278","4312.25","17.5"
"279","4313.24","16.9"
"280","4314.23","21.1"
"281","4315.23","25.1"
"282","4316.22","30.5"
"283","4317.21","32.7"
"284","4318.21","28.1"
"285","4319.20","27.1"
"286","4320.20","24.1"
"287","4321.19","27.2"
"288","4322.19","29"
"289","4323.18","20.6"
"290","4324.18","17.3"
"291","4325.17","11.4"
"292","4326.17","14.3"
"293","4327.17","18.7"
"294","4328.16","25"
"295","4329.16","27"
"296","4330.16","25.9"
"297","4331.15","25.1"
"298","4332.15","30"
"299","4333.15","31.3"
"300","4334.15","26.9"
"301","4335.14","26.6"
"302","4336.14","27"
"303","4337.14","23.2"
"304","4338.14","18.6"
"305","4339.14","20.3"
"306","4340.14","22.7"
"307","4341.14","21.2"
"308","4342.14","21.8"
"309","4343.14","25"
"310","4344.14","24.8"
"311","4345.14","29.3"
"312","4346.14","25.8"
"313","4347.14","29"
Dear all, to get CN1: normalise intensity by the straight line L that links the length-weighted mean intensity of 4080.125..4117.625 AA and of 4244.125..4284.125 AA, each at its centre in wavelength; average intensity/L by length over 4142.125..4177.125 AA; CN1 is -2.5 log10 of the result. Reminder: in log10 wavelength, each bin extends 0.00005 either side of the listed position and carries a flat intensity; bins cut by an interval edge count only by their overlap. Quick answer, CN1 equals 0.11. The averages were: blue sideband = 21.4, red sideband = 19.6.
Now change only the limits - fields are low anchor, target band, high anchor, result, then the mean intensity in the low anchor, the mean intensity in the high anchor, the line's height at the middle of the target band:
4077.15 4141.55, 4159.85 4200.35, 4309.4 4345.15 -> 0.15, 21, 23.2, 21.7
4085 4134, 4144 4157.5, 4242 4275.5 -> 0.12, 21.1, 19.4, 20.6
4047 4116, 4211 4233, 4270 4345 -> 0.08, 19.4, 20.1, 19.8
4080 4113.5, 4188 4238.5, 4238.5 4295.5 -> 0.08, 21.1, 19.9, 20.3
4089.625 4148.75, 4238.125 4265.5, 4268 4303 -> -0.07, 20.4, 18.5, 18.9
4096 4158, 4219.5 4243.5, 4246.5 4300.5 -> 0.05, 19.8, 19.2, 19.4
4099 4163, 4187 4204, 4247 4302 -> 0.11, 20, 19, 19.5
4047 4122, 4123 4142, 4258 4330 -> -0.06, 19.5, 19.3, 19.5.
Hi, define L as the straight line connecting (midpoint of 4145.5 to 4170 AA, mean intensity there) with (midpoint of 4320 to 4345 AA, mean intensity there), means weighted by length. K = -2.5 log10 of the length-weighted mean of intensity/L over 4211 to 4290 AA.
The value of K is 0.13 mag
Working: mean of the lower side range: 19.8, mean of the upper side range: 23.5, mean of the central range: 19.4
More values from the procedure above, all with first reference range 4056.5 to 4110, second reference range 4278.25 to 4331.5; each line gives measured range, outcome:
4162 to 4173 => -0.03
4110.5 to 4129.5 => -0.13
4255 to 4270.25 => -0.10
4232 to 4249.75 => -0.08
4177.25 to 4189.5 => 0.07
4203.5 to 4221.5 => -0.11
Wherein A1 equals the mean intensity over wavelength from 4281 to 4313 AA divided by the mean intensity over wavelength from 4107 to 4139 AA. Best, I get 0.81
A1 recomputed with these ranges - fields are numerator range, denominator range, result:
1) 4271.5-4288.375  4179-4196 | 1.02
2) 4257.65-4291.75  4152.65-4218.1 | 1.03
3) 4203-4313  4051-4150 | 0.96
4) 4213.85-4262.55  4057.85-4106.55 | 0.99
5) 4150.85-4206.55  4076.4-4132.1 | 0.89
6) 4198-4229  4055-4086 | 1.06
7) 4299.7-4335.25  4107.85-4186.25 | 1.03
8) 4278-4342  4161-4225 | 1.05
